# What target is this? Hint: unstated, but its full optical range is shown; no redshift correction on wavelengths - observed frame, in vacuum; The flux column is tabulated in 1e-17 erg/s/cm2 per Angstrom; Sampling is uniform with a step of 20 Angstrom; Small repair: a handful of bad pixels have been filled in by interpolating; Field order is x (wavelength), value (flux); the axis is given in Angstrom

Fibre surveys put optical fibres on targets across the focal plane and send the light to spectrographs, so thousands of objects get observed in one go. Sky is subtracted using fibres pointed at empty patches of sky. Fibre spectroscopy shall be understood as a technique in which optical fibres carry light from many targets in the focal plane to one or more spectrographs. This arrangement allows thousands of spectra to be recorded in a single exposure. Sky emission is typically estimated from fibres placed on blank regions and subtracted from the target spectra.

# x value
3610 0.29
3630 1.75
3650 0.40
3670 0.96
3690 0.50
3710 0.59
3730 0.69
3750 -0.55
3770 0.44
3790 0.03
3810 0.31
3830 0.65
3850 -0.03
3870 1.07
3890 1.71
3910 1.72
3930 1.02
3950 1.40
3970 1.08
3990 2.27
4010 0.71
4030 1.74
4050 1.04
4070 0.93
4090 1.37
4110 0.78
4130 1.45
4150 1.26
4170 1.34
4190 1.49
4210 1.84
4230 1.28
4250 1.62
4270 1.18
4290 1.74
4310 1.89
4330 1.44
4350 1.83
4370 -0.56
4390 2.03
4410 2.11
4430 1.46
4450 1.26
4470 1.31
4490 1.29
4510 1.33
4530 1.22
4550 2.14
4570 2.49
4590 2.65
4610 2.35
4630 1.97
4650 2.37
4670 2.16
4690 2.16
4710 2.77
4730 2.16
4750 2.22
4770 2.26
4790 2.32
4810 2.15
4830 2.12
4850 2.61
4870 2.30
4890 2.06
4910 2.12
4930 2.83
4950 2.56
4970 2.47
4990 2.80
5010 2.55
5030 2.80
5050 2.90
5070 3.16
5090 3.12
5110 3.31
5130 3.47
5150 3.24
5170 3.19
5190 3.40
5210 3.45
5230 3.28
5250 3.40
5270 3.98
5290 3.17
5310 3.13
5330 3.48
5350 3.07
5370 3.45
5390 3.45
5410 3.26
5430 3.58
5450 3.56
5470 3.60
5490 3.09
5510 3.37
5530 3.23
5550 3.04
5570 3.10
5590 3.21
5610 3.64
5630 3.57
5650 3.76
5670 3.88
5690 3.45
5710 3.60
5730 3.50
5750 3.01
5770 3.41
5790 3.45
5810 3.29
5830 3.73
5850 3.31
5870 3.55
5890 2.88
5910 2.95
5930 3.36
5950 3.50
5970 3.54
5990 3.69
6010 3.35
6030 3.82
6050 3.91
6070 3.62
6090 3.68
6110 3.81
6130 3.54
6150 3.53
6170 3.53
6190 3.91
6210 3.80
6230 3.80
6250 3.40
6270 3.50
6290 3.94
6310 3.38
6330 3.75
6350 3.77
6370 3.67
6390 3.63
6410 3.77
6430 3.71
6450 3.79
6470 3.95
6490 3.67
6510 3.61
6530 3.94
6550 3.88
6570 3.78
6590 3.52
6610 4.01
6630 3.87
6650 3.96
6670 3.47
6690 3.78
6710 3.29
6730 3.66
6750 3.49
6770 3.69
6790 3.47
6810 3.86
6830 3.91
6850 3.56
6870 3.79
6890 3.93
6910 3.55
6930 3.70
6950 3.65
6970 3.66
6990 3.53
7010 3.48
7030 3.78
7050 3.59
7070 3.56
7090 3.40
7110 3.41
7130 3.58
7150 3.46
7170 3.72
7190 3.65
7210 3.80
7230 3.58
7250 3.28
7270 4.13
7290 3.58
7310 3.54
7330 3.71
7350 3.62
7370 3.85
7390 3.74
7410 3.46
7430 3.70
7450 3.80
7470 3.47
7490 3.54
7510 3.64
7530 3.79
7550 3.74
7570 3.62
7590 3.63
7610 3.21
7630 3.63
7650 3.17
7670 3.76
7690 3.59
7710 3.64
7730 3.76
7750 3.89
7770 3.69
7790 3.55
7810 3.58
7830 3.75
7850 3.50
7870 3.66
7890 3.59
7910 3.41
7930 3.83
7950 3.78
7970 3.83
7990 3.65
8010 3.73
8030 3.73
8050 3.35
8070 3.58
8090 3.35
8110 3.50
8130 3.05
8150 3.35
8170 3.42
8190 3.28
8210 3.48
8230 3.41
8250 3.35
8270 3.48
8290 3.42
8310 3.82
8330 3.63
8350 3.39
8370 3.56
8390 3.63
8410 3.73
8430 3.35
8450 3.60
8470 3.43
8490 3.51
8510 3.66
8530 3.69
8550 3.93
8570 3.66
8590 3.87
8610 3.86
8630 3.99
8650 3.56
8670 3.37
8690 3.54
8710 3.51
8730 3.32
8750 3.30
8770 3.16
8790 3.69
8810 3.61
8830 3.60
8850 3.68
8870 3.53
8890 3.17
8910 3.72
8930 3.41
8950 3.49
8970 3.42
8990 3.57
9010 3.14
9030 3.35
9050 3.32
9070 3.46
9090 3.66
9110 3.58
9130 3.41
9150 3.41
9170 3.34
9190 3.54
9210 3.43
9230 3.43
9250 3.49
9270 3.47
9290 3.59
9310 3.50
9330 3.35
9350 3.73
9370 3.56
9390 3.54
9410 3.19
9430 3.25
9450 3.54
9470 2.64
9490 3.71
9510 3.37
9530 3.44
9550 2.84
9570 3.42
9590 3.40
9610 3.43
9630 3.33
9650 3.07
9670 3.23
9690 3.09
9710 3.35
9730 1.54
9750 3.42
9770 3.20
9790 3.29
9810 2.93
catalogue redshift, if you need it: 0.14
